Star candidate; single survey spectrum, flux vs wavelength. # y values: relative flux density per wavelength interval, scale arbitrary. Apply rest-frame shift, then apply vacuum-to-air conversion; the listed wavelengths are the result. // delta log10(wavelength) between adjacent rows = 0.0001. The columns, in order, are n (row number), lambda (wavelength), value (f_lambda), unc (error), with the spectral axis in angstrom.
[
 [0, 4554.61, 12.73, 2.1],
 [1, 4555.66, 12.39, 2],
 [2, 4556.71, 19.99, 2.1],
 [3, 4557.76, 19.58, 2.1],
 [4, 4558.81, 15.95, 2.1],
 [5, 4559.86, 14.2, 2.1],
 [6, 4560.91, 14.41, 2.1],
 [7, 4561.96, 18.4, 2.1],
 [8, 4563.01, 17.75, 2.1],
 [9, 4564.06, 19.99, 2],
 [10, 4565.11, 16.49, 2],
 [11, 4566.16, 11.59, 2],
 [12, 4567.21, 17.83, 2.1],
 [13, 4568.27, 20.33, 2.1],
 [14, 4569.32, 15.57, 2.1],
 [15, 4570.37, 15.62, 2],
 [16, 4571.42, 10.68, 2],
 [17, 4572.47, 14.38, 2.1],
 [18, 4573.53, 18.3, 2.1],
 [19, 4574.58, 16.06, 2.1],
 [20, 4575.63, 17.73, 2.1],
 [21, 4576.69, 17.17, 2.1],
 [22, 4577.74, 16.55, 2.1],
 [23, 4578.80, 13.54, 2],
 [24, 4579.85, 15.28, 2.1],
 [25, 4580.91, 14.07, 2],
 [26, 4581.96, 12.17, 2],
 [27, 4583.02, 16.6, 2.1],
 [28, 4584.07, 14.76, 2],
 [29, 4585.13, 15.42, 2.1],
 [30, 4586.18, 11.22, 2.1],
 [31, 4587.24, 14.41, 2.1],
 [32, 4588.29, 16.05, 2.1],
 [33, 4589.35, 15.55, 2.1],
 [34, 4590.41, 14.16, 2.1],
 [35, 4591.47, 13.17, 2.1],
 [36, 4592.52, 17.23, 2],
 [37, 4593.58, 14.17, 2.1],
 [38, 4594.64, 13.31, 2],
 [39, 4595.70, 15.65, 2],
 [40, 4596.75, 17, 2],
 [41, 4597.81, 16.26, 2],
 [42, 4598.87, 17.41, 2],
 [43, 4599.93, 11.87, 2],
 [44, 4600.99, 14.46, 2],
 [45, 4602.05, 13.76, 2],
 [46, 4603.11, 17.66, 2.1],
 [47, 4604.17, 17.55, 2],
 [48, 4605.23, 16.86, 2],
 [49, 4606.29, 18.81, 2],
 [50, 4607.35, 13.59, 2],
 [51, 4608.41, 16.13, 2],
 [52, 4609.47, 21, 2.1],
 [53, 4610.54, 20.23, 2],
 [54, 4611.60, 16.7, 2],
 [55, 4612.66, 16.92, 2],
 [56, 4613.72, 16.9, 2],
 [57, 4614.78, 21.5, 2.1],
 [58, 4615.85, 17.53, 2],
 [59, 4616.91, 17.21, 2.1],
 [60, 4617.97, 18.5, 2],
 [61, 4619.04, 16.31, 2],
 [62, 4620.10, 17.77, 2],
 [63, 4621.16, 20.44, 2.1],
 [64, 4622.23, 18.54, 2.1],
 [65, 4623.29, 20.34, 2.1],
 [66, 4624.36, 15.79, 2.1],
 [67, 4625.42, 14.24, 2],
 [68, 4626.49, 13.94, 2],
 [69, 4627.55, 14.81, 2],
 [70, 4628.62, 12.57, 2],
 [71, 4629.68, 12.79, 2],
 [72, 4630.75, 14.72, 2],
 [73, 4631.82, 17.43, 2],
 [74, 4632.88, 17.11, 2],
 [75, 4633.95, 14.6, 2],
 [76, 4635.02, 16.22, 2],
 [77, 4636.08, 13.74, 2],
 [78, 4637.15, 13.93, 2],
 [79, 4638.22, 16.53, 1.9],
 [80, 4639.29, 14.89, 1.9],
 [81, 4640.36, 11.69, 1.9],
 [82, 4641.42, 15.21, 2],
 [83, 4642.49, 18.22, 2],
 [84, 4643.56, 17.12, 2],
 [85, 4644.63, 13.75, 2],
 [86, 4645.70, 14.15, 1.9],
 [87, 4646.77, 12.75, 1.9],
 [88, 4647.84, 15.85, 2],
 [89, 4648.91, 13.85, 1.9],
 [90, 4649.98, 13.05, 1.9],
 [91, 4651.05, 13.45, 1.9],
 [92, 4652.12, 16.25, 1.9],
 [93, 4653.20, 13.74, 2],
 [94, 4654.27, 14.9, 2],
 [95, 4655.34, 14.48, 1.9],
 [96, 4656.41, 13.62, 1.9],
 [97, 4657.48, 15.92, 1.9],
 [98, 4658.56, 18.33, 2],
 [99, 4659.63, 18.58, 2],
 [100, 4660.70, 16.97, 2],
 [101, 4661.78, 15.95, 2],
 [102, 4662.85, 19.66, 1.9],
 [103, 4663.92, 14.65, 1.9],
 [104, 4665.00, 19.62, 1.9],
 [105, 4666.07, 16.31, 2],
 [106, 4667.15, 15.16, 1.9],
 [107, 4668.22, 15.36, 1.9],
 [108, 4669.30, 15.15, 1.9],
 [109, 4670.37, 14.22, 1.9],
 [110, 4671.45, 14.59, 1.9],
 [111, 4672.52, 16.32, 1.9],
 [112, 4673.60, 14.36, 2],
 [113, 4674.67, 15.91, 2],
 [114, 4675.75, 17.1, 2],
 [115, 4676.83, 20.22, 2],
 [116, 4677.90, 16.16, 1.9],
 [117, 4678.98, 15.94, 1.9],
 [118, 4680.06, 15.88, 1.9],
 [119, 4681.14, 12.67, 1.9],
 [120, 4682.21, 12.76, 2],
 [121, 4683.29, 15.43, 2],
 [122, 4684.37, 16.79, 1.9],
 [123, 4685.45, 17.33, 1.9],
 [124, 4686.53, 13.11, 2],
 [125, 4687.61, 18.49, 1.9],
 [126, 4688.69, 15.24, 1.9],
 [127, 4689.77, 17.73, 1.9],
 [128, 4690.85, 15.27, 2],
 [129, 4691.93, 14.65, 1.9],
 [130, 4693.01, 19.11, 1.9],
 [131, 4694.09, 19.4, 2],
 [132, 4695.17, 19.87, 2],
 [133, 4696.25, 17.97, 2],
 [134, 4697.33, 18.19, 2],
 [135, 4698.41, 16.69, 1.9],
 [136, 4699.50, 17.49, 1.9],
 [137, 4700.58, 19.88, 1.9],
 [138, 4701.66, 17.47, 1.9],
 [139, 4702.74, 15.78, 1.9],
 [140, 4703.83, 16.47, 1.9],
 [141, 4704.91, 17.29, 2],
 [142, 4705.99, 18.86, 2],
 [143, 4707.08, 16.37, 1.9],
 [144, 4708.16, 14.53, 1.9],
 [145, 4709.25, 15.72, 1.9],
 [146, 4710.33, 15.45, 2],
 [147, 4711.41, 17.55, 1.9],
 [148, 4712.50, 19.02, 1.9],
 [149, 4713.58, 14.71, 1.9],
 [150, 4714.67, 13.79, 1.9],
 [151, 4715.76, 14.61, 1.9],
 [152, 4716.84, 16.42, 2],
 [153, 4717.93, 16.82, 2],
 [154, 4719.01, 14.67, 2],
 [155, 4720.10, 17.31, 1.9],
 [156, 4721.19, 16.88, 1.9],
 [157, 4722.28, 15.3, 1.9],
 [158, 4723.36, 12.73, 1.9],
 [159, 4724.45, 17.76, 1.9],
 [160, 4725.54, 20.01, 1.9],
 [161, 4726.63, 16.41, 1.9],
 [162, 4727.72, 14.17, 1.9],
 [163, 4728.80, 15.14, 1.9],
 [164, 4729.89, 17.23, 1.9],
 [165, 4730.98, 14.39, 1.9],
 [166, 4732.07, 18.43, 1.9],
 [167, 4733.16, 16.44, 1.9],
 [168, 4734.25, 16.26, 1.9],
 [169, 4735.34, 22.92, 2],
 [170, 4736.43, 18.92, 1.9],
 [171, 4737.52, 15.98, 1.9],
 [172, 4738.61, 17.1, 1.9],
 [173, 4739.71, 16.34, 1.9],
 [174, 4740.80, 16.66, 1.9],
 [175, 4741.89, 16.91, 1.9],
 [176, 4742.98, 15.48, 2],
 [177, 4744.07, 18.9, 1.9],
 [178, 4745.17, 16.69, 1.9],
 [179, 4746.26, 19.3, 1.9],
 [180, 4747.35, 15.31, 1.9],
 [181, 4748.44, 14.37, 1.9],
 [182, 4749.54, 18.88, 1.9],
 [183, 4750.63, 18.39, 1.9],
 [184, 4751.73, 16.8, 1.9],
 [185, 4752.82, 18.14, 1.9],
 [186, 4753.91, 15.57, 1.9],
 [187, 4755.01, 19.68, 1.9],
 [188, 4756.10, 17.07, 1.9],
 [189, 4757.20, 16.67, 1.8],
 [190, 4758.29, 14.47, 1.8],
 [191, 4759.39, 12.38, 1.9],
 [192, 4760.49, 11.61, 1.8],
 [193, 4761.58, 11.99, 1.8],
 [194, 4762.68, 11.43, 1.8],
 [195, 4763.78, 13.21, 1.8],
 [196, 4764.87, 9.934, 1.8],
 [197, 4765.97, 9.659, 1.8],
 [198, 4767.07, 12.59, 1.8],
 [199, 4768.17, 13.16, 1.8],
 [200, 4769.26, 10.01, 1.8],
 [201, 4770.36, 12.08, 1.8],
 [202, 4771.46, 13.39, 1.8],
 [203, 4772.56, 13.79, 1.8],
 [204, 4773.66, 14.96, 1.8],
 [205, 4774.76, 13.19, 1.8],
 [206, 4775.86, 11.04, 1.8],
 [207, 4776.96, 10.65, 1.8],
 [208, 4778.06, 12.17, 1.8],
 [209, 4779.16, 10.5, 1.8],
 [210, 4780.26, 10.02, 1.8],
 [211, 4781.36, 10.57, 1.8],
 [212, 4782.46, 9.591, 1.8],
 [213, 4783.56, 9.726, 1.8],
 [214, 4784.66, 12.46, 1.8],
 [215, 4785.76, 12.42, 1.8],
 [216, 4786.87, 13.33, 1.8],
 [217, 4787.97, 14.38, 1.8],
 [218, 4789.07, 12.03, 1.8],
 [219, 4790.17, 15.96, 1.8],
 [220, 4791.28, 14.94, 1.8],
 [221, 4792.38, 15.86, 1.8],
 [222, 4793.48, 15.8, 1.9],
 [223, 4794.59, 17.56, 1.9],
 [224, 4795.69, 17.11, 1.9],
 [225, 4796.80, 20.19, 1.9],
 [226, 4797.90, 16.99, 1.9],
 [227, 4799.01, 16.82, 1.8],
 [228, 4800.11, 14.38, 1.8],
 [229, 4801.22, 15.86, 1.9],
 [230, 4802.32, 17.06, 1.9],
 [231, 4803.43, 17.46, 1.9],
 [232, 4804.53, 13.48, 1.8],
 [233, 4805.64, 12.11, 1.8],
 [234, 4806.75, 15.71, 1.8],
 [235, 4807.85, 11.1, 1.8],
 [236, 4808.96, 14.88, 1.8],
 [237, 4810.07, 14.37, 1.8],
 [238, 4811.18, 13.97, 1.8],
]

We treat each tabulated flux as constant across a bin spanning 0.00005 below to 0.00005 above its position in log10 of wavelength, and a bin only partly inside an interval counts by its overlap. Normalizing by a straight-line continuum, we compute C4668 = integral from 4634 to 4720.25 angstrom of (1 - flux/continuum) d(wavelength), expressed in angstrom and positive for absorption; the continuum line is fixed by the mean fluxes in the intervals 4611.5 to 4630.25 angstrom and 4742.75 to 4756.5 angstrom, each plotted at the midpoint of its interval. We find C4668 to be 5.3 angstrom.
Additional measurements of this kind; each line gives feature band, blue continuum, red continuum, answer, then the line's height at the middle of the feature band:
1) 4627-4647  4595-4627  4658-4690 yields 2.1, 16.7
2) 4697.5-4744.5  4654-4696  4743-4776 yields -4.2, 15.3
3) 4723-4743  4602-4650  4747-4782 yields -3.9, 14.1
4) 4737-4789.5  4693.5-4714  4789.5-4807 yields 8.2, 16.5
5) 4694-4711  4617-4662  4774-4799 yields -3.0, 14.7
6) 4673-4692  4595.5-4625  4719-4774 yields 0.6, 16.4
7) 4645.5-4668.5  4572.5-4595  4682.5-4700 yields 1.1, 16.4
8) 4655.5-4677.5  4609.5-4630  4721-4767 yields 0.4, 16.7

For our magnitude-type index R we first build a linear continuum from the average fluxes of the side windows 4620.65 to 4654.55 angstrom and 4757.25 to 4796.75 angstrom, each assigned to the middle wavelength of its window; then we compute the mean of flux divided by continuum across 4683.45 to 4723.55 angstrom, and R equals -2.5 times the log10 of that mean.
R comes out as -0.18 mag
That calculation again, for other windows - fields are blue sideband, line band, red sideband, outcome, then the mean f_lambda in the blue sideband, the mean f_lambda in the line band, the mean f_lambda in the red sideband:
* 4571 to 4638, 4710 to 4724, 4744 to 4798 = -0.08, 15.9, 15.8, 14.1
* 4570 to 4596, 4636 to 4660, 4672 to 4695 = 0.06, 14.9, 15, 16.2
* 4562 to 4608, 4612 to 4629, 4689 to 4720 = -0.08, 15.6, 17.1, 16.8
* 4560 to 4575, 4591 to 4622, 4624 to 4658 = -0.09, 16.2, 16.8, 14.7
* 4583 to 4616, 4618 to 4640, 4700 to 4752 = 0.02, 16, 15.9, 16.7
